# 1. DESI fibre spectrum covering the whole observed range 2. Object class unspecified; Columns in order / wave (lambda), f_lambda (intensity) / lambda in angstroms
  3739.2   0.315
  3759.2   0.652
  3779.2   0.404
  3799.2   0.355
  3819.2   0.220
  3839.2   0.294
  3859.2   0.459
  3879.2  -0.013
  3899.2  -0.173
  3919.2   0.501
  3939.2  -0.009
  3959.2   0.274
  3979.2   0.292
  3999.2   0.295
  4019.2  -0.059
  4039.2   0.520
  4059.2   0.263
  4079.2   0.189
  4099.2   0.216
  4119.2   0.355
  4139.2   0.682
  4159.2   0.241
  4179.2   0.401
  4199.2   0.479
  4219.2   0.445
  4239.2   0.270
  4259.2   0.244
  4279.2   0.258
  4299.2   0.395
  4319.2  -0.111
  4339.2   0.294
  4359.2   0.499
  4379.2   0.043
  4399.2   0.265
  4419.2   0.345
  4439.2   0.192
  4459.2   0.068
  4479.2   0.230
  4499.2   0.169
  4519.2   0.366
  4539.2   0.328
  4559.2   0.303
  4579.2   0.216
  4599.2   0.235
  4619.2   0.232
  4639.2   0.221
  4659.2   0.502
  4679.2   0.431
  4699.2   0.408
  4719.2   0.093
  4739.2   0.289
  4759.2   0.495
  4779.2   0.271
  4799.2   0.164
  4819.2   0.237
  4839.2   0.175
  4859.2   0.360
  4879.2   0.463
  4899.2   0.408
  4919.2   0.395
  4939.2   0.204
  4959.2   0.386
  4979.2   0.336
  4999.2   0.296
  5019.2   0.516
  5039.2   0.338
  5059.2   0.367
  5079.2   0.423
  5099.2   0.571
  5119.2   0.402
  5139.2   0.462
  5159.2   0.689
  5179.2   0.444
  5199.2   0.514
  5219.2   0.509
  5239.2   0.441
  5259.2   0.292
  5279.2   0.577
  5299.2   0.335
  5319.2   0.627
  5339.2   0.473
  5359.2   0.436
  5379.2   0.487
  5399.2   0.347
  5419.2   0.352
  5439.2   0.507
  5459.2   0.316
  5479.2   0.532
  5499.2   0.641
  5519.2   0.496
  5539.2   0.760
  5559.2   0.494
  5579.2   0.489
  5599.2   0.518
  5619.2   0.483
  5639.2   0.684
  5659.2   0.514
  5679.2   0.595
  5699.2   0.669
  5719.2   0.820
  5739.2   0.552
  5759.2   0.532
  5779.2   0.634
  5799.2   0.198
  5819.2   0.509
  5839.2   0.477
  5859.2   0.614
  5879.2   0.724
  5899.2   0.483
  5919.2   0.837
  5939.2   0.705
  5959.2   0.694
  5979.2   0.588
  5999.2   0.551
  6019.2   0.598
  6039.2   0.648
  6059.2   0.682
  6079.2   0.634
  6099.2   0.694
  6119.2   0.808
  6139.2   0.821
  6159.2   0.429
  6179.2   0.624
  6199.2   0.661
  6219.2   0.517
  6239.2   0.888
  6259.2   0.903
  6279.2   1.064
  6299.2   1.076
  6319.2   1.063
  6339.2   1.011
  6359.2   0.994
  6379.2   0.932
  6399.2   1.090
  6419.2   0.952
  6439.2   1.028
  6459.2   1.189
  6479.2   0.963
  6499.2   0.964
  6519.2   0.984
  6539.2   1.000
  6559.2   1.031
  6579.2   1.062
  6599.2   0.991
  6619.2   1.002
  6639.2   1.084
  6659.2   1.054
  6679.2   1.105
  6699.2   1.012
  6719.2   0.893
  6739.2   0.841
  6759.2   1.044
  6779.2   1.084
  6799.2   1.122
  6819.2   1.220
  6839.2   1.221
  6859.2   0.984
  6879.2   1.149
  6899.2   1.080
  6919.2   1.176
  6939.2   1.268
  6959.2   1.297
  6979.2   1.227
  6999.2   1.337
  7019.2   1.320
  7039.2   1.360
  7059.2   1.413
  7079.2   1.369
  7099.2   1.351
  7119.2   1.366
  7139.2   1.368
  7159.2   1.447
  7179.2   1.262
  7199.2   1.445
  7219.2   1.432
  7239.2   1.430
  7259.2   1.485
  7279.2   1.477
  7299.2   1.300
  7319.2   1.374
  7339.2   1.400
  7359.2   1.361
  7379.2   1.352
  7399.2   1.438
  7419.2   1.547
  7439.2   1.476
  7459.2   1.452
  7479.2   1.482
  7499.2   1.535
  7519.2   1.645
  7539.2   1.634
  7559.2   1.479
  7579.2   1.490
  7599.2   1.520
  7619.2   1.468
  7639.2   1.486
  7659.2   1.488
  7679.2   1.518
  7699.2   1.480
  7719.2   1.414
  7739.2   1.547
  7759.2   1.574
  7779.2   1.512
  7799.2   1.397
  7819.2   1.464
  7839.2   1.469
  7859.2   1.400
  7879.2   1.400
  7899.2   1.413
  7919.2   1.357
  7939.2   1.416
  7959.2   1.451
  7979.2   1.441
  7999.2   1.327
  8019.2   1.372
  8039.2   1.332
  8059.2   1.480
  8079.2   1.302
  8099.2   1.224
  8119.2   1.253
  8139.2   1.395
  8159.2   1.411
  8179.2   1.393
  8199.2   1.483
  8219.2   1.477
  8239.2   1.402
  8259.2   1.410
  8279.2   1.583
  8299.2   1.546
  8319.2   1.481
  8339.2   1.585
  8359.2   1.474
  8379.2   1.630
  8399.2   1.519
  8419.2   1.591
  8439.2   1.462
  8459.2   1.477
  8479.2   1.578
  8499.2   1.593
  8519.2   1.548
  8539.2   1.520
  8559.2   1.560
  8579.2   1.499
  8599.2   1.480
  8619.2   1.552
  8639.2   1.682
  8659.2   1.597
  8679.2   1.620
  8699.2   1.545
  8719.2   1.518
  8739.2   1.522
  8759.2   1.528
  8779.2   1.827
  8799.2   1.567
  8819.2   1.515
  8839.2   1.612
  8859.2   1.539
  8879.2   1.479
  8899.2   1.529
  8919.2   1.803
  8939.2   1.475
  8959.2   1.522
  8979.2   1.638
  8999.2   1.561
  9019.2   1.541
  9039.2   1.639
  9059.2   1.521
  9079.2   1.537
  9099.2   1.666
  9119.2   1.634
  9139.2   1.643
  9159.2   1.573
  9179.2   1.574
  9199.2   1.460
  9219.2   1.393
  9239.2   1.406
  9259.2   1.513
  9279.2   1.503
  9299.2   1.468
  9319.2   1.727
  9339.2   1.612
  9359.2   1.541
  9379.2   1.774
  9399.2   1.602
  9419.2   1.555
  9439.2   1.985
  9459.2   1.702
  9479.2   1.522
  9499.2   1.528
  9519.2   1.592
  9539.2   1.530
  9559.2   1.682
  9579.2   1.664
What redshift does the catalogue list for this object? 0.56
